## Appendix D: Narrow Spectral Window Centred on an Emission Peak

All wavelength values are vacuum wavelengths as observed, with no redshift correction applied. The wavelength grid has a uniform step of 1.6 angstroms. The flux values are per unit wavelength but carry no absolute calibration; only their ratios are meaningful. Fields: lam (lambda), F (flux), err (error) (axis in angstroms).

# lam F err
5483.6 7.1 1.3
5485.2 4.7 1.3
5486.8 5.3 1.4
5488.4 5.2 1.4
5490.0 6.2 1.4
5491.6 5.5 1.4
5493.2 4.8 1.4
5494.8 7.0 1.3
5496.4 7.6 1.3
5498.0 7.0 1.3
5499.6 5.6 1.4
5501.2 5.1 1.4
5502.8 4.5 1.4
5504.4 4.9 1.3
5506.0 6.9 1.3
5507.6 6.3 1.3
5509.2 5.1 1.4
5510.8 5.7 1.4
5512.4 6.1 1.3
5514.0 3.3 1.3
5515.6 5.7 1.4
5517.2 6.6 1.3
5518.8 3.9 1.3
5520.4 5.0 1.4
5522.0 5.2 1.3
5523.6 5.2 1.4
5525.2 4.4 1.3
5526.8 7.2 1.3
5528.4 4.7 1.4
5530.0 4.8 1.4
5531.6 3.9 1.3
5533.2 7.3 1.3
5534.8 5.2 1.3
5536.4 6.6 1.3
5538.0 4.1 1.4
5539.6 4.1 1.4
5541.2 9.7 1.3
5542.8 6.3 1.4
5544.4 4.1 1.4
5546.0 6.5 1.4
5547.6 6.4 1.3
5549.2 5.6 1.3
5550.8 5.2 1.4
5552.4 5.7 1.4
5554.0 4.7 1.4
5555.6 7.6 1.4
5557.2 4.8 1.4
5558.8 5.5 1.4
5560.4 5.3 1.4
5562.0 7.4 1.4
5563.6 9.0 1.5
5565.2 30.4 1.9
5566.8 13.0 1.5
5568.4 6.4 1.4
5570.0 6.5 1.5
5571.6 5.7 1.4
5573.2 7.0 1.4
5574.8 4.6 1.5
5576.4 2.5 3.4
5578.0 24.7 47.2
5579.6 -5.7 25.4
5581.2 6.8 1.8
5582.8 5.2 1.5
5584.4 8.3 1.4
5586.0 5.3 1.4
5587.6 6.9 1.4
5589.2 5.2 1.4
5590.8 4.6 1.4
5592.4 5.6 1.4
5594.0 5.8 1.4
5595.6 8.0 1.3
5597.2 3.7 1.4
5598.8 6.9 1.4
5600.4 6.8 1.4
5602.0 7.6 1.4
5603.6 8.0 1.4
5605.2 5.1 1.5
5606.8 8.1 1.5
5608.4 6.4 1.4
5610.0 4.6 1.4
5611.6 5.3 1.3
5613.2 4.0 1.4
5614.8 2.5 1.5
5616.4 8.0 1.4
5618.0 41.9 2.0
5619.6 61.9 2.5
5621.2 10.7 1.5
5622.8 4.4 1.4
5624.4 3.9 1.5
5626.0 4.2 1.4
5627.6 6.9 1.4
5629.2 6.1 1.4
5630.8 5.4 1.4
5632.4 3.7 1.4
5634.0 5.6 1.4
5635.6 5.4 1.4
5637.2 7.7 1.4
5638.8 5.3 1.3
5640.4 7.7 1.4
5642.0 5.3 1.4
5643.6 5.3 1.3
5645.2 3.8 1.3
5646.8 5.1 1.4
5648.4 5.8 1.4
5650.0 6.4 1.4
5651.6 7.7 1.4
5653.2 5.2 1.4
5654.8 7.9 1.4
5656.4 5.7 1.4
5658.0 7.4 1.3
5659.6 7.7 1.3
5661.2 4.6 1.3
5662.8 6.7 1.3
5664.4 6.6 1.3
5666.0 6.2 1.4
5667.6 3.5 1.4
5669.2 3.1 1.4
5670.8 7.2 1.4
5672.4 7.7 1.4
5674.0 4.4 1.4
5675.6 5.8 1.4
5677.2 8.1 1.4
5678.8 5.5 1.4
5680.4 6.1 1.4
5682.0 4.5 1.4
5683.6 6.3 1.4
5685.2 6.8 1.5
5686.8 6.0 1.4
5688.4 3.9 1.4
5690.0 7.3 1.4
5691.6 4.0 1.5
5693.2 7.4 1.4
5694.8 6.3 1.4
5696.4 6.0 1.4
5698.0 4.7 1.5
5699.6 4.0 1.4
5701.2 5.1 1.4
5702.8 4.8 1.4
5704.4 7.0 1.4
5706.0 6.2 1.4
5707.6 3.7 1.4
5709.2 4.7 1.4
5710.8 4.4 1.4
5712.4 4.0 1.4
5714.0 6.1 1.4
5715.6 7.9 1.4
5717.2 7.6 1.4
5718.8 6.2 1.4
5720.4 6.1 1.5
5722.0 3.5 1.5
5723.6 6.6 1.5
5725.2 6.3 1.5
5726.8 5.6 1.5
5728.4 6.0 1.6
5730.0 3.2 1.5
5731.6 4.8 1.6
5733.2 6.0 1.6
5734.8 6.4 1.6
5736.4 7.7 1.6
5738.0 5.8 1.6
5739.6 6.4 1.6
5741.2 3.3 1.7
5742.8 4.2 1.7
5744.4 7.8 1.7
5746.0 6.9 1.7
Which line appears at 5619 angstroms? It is [O III]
